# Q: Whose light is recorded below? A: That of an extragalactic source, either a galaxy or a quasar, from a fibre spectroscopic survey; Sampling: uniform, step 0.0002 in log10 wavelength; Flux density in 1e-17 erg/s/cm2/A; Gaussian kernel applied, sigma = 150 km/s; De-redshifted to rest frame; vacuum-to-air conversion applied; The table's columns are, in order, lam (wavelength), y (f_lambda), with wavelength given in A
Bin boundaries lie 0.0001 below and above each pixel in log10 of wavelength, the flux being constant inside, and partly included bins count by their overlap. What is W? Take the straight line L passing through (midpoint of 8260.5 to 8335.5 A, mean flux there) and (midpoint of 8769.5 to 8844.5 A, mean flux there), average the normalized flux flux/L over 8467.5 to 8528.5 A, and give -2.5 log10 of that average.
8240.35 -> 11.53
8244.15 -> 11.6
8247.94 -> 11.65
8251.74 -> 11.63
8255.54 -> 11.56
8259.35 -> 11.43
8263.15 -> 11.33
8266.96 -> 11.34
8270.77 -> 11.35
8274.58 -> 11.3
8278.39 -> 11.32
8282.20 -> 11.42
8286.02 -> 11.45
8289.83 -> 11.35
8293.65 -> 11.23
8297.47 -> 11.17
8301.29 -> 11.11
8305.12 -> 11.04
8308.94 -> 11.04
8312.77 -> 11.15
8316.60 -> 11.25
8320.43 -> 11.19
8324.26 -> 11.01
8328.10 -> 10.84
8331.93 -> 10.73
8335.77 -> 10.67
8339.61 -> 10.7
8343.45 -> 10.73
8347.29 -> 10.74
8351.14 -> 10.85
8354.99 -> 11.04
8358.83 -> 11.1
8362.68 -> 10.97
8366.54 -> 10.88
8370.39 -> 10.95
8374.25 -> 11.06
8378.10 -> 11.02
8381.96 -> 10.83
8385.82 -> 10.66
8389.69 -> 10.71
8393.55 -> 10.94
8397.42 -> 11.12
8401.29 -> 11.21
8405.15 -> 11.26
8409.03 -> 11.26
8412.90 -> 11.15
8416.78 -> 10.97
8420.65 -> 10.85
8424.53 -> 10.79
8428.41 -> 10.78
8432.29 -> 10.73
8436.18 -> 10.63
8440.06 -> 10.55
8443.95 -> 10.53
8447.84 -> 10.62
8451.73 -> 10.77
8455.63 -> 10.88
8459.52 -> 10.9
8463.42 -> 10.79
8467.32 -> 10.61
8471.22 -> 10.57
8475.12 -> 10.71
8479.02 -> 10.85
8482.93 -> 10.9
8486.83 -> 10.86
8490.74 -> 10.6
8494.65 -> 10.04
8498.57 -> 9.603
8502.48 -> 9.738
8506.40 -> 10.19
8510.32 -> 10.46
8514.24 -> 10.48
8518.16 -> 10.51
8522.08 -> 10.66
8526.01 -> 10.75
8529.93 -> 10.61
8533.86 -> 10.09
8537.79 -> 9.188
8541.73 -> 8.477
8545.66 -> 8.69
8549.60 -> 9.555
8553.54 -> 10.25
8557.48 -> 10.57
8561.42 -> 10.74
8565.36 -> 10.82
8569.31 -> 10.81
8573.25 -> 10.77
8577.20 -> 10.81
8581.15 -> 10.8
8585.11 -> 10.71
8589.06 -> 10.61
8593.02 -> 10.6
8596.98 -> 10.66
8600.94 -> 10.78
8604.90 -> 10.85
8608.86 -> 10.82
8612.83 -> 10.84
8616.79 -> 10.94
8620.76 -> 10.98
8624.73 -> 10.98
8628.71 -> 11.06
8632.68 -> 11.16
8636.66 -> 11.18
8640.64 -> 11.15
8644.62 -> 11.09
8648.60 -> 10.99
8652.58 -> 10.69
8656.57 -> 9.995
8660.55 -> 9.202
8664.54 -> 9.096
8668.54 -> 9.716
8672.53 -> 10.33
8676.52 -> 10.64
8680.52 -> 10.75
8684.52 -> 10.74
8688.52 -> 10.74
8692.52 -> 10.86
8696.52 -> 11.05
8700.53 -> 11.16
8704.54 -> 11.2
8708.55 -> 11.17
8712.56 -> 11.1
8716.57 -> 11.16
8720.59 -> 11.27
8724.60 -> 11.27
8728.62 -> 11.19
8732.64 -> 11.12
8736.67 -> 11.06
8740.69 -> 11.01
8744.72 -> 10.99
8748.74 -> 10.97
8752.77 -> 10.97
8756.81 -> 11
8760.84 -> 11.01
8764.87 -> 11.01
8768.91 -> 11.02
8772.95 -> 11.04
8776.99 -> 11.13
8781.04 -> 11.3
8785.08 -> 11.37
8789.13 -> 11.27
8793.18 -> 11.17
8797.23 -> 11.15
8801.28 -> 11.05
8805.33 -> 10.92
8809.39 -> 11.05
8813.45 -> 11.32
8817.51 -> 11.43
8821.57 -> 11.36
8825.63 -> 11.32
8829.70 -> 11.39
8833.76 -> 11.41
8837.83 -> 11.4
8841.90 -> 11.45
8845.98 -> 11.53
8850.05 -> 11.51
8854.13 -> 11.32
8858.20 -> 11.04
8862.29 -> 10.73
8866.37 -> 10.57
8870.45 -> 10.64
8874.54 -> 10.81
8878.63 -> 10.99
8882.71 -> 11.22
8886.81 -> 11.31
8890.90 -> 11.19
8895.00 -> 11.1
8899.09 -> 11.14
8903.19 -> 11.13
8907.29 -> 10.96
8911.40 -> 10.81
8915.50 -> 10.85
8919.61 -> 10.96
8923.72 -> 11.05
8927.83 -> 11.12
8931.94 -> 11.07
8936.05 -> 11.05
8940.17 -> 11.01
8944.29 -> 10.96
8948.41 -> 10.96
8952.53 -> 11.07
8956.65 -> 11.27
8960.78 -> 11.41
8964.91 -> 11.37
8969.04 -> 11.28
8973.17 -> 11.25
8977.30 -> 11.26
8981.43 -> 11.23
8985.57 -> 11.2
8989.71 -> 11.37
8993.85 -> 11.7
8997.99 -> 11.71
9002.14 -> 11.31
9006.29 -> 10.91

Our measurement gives 0.07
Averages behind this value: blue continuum 11.2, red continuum 11.2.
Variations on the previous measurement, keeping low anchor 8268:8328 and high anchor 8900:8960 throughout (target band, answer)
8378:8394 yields 0.04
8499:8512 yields 0.11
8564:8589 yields 0.04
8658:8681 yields 0.12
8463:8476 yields 0.05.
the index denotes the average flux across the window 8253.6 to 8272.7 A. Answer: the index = 11.4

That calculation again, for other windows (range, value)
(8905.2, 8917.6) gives 10.9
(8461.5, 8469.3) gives 10.7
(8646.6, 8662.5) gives 10.2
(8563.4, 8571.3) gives 10.8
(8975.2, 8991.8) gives 11.3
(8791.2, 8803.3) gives 11.1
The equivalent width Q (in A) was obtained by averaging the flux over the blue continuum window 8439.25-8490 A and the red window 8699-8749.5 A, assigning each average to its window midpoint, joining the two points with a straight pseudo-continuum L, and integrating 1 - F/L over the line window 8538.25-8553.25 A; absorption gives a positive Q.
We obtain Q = 2.4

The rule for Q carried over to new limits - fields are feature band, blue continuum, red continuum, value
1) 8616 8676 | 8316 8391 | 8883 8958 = 2.3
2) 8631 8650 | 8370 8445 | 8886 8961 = -0.2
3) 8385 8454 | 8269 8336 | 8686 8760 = 1.7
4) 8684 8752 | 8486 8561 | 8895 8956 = -3.5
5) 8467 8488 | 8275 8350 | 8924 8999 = 0.7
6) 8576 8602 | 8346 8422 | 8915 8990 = 0.8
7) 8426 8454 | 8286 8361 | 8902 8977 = 0.9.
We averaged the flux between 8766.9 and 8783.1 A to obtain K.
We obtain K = 11.1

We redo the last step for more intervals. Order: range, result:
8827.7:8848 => 11.4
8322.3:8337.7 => 10.8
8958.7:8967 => 11.4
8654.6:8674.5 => 9.67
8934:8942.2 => 11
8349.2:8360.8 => 11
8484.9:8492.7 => 10.7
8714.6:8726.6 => 11.2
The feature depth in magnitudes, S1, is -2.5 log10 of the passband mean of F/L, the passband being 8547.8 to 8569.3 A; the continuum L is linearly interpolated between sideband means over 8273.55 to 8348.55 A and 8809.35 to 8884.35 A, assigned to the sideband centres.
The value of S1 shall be 0.07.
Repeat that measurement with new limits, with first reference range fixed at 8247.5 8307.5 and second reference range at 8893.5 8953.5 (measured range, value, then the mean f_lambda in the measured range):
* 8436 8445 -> 0.07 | 10.6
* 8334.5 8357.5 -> 0.05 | 10.8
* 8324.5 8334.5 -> 0.05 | 10.8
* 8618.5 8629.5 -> 0.02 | 11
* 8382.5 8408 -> 0.03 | 11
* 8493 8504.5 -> 0.15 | 9.78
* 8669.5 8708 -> 0.03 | 10.8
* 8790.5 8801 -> -0.01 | 11.1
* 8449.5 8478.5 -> 0.05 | 10.8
